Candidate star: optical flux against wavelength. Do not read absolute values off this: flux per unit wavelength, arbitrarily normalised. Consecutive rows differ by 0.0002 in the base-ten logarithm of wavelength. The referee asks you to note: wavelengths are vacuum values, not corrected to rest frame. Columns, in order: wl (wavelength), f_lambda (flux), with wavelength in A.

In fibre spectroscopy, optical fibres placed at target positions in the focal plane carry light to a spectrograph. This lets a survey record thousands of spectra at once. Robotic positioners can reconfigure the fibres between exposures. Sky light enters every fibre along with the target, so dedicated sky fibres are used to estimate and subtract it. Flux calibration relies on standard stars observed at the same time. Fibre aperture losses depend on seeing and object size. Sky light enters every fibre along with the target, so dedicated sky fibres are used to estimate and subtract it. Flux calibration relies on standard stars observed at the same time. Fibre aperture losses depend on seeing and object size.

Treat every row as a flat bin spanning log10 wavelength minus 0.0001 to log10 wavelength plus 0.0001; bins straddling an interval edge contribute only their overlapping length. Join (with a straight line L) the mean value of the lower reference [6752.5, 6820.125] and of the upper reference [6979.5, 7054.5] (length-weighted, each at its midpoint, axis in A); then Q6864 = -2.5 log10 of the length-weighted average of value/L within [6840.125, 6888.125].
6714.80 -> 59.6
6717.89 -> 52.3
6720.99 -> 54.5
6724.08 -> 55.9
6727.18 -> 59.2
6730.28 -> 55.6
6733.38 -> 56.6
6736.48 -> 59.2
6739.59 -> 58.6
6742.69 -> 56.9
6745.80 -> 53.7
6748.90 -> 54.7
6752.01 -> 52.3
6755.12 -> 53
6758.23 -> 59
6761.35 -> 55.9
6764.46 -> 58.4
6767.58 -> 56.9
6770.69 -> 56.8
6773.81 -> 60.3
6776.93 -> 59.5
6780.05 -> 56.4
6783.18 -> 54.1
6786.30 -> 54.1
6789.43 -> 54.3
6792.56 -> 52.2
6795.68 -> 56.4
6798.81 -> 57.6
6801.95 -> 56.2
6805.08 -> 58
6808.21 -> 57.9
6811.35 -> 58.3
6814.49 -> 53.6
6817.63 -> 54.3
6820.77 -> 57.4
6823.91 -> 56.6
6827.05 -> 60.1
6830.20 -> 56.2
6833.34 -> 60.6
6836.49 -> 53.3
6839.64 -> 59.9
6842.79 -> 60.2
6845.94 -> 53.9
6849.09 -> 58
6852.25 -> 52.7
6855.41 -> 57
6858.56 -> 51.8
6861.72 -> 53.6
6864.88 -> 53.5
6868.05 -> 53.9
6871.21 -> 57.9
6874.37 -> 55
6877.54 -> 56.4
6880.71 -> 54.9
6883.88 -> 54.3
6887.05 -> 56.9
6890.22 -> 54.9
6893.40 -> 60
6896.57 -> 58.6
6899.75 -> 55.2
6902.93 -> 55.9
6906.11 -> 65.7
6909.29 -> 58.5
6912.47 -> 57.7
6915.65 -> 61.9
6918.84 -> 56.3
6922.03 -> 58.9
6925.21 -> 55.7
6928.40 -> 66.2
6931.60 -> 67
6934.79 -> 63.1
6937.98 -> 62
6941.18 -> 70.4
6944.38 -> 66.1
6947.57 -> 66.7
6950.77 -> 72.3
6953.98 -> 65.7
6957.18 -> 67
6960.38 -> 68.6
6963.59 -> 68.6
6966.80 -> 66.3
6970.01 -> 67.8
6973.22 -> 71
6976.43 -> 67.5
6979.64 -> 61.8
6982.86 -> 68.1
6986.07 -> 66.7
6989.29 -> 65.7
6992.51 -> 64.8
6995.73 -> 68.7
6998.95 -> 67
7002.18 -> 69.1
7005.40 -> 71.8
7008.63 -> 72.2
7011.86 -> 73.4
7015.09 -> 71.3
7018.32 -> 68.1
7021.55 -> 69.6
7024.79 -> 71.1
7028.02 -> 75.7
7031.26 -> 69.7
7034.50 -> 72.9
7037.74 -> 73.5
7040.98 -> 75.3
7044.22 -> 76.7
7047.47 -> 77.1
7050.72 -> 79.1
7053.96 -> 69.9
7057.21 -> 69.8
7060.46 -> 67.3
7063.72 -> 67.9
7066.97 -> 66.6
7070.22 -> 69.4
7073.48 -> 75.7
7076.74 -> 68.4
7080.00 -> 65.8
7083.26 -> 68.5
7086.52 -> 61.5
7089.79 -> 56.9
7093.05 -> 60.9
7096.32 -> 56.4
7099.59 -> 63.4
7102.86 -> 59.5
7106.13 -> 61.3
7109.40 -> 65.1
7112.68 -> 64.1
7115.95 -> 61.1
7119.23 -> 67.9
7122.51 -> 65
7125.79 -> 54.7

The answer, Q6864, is 0.108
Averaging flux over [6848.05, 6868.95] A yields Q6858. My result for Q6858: 54.3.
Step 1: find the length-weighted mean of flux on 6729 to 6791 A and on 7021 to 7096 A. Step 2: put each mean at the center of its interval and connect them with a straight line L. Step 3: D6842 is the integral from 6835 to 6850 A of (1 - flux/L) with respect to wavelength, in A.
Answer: 0.7 A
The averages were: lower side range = 56.3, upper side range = 69.7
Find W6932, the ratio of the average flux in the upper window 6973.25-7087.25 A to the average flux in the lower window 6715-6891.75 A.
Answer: 1.2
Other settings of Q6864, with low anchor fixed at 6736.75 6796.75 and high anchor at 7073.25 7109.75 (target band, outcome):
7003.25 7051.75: -0.18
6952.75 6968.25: -0.12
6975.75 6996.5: -0.09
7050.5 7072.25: -0.12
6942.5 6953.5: -0.14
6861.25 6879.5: 0.06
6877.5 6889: 0.06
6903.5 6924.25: -0.01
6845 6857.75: 0.05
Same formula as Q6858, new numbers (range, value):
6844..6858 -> 55.3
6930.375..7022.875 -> 67.9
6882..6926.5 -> 57.9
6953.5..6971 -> 67.4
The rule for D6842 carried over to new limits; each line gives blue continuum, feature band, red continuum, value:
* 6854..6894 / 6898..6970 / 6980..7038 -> -2.1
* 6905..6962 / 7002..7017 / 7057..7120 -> -1.7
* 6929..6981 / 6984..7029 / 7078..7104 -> -3.2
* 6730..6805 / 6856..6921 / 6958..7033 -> 6.5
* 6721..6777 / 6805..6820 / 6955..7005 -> 0.8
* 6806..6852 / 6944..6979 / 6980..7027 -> -0.9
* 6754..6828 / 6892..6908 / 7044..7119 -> 0.3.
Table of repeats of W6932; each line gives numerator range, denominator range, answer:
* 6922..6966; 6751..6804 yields 1.17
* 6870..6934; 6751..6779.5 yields 1.03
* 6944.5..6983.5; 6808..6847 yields 1.18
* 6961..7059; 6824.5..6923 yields 1.24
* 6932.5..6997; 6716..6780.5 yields 1.19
